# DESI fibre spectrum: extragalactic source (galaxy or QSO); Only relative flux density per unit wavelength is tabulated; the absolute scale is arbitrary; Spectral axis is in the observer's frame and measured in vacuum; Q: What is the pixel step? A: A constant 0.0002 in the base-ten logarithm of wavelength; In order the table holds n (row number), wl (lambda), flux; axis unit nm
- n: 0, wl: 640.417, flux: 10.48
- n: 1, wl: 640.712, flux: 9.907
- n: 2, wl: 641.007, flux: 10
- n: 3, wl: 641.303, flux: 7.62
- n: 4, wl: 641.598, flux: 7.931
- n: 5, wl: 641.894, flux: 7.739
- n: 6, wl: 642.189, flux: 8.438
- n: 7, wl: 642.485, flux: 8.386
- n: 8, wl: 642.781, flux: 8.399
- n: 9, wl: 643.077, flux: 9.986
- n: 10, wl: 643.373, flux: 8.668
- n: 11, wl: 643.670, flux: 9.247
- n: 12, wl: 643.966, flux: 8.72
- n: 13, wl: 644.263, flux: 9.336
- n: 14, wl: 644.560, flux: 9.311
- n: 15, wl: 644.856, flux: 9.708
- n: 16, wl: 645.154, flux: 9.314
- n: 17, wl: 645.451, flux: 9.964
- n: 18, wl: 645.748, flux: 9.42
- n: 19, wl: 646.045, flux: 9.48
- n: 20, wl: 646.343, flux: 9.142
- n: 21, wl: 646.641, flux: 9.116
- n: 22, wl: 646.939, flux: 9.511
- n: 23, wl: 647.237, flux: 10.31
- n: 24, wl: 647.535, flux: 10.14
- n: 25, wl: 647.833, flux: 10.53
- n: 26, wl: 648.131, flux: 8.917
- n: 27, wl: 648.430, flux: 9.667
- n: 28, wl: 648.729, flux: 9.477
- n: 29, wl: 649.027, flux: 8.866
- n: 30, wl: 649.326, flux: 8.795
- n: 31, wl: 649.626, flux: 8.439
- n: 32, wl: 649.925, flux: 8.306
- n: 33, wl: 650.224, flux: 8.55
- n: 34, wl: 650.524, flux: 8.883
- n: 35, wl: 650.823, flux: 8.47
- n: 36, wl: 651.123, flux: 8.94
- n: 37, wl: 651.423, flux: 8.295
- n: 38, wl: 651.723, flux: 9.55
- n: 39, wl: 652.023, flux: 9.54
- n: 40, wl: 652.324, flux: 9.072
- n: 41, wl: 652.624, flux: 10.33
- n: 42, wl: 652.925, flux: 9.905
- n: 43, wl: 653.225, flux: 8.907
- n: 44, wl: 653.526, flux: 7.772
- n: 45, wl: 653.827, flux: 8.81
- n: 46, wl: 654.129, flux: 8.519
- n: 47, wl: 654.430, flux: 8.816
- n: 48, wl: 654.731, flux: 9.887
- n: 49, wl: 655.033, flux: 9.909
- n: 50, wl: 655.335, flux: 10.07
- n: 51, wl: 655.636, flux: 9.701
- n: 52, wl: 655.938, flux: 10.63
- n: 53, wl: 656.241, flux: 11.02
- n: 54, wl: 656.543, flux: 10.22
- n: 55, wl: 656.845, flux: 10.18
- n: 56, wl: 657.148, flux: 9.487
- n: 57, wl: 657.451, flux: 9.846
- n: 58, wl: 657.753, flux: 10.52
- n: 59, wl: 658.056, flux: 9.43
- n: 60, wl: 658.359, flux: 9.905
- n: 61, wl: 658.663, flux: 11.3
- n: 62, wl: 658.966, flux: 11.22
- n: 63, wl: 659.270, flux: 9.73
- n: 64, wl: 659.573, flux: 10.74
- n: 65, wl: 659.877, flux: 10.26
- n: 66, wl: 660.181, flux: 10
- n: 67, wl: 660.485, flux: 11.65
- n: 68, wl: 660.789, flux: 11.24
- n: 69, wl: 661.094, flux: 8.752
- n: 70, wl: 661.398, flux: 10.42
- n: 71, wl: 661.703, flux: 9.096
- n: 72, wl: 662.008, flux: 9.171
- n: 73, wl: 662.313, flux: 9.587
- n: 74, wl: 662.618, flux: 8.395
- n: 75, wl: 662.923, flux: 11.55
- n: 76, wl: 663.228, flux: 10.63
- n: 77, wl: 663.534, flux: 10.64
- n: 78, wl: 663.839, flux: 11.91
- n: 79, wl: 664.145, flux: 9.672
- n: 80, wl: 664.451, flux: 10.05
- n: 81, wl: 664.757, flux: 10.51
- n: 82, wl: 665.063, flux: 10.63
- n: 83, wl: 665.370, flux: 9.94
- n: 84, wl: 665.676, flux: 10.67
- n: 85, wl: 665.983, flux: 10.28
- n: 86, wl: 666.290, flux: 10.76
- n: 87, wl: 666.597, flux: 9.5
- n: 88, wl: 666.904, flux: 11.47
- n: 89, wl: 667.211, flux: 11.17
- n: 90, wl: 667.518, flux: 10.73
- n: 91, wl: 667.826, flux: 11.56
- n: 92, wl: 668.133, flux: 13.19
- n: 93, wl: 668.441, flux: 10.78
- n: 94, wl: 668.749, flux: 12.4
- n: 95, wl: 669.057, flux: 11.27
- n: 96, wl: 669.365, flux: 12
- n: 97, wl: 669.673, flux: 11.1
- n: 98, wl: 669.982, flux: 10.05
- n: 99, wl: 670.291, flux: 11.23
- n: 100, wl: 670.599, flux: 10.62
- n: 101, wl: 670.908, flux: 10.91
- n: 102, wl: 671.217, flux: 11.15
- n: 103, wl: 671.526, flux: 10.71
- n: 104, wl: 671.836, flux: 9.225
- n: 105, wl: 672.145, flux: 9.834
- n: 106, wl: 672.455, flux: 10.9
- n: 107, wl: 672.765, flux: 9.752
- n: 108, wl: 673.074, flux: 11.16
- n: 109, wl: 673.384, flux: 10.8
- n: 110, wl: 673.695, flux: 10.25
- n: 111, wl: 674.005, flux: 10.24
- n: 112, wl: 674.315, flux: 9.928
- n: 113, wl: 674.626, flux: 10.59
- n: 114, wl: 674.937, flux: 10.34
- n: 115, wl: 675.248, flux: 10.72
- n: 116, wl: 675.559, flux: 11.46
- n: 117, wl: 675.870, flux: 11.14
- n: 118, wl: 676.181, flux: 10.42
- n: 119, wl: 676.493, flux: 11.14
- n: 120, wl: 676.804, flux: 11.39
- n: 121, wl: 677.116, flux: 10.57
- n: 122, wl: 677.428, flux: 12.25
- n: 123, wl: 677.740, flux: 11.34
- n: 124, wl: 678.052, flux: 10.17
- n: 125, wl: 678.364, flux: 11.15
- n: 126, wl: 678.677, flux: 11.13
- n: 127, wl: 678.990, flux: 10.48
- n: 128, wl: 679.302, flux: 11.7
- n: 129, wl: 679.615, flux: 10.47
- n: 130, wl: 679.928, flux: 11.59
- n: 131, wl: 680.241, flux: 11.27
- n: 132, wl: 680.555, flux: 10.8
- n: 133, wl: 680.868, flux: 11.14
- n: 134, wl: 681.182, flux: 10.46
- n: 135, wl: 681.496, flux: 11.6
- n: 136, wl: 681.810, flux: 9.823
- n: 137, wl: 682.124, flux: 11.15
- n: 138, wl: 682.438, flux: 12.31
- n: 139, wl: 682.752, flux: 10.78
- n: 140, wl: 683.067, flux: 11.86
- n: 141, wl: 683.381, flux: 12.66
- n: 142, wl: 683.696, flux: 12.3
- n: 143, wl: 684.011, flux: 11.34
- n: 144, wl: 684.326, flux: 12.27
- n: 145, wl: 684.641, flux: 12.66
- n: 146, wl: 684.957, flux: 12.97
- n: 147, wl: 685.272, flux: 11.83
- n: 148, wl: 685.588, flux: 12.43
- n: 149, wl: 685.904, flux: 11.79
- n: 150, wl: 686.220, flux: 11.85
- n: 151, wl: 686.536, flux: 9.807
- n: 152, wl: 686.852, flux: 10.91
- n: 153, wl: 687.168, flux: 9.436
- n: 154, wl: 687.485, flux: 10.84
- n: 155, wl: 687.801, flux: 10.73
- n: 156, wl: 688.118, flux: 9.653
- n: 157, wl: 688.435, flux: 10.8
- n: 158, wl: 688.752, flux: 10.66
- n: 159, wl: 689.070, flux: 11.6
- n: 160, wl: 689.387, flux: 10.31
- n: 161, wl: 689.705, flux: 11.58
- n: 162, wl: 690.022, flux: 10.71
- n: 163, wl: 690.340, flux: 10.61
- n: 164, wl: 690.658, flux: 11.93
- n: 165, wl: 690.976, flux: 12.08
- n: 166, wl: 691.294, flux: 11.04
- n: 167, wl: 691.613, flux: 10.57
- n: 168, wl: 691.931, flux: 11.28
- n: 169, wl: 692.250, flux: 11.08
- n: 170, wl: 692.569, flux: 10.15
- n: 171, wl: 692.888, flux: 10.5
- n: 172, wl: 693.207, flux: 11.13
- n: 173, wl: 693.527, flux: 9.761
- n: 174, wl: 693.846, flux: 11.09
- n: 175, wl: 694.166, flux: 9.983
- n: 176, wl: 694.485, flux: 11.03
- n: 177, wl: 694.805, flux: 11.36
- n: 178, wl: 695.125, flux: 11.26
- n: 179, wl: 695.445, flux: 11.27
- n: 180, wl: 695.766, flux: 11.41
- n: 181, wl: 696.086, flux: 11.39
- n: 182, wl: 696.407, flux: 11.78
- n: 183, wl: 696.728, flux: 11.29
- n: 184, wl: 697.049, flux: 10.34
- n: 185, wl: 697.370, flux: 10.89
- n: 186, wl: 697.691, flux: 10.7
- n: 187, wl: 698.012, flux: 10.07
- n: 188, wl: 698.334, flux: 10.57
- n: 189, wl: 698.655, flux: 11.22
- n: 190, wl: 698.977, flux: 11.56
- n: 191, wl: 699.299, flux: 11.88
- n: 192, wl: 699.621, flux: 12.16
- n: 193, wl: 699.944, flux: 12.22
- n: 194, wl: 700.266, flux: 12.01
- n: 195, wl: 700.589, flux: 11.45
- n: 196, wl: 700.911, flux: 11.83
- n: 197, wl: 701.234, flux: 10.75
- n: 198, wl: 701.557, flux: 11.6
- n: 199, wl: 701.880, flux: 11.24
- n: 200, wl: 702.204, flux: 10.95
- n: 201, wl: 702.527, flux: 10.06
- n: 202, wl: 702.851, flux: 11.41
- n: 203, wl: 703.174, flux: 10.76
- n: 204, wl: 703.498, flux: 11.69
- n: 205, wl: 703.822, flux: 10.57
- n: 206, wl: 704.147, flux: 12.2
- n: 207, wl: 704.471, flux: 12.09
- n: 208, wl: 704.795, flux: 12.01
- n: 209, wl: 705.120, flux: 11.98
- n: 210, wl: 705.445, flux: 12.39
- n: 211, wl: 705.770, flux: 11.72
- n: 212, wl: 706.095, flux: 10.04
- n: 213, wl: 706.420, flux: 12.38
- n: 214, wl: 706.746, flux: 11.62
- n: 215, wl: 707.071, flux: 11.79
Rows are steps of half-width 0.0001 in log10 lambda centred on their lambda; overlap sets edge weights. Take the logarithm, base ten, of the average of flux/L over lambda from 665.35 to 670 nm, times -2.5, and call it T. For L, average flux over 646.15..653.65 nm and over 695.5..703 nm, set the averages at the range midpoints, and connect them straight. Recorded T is -0.12 mag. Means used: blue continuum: 9.18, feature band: 11.1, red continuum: 11.3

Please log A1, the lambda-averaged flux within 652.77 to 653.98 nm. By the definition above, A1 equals 8.85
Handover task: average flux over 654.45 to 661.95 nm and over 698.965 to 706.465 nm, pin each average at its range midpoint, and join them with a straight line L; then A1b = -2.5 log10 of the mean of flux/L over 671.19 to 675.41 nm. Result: 0.03 mag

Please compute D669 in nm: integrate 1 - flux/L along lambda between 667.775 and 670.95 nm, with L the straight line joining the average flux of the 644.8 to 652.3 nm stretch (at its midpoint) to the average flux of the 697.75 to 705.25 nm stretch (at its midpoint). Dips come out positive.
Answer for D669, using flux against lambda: -0.41 nm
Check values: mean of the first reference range 9.24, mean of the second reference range 11.4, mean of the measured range 11.4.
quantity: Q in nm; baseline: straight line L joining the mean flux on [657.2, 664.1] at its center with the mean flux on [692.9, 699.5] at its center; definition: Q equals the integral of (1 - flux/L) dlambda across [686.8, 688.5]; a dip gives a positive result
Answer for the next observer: 0.075 nm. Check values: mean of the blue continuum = 10.3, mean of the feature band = 10.3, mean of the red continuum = 11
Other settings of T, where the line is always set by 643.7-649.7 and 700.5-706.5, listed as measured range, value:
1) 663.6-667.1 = -0.045 mag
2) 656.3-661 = -0.058 mag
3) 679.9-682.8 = -0.045 mag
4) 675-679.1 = -0.054 mag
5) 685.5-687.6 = -0.015 mag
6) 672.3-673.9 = -0.022 mag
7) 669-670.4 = -0.090 mag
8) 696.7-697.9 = 0.047 mag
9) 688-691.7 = -0.005 mag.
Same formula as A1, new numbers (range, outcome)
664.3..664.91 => 10.3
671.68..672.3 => 9.52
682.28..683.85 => 12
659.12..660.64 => 10.5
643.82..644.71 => 9.13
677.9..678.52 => 10.7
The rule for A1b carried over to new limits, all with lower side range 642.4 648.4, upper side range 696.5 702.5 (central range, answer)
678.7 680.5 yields -0.05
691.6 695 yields 0.03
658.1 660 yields -0.06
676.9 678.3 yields -0.06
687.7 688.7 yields 0.05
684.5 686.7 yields -0.11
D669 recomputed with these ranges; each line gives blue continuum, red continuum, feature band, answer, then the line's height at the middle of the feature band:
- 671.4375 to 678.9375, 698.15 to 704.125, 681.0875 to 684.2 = -0.17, 10.9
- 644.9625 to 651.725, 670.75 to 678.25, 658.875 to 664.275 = -0.16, 9.96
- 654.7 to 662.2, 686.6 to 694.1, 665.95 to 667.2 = -0.03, 10.3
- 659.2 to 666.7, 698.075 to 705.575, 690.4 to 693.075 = 0.02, 11.2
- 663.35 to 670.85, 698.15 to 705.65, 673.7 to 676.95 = 0.10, 11.1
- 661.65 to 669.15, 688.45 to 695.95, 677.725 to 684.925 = -0.34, 10.8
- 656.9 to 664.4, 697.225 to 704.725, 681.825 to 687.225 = -0.40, 10.9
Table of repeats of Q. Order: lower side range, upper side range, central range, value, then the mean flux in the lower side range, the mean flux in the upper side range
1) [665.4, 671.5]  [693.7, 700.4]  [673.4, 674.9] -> 0.11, 11.1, 11.2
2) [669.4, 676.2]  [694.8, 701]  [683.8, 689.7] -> -0.13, 10.6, 11.3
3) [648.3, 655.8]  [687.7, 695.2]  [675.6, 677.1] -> -0.12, 9.1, 10.9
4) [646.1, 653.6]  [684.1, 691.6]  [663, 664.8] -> -0.12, 9.19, 11.2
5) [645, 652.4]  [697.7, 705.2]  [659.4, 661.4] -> -0.15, 9.23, 11.4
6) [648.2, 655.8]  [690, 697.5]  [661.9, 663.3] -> -0.04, 9.1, 11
